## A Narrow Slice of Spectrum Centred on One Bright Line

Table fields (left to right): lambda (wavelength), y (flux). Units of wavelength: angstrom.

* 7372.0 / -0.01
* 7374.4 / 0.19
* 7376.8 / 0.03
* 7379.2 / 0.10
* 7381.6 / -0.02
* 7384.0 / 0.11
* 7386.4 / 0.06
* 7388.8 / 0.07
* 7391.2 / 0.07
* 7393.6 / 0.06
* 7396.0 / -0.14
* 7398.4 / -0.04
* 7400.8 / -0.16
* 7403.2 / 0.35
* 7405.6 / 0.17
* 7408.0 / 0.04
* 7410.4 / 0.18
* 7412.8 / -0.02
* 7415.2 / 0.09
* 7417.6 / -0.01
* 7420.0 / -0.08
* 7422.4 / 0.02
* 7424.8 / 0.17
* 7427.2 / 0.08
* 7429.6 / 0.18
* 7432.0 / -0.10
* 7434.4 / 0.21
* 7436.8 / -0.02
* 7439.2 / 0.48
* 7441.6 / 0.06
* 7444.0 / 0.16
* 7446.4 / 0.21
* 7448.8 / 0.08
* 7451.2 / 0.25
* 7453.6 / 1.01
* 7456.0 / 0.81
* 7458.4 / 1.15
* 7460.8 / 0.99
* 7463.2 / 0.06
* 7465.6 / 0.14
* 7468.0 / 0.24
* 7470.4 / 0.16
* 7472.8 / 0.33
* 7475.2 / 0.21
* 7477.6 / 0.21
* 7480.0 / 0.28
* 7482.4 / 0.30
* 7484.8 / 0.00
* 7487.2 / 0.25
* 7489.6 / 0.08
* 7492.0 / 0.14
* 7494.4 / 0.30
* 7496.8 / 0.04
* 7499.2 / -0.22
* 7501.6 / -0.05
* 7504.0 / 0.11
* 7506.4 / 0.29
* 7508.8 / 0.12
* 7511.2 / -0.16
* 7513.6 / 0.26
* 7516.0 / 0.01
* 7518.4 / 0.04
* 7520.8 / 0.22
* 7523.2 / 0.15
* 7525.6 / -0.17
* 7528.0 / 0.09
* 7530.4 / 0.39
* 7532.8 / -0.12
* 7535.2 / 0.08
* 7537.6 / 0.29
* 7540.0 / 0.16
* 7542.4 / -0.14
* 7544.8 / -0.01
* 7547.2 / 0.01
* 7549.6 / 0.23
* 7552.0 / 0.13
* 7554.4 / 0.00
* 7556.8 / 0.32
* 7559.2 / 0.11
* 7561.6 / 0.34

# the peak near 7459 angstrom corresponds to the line [O II] 3727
